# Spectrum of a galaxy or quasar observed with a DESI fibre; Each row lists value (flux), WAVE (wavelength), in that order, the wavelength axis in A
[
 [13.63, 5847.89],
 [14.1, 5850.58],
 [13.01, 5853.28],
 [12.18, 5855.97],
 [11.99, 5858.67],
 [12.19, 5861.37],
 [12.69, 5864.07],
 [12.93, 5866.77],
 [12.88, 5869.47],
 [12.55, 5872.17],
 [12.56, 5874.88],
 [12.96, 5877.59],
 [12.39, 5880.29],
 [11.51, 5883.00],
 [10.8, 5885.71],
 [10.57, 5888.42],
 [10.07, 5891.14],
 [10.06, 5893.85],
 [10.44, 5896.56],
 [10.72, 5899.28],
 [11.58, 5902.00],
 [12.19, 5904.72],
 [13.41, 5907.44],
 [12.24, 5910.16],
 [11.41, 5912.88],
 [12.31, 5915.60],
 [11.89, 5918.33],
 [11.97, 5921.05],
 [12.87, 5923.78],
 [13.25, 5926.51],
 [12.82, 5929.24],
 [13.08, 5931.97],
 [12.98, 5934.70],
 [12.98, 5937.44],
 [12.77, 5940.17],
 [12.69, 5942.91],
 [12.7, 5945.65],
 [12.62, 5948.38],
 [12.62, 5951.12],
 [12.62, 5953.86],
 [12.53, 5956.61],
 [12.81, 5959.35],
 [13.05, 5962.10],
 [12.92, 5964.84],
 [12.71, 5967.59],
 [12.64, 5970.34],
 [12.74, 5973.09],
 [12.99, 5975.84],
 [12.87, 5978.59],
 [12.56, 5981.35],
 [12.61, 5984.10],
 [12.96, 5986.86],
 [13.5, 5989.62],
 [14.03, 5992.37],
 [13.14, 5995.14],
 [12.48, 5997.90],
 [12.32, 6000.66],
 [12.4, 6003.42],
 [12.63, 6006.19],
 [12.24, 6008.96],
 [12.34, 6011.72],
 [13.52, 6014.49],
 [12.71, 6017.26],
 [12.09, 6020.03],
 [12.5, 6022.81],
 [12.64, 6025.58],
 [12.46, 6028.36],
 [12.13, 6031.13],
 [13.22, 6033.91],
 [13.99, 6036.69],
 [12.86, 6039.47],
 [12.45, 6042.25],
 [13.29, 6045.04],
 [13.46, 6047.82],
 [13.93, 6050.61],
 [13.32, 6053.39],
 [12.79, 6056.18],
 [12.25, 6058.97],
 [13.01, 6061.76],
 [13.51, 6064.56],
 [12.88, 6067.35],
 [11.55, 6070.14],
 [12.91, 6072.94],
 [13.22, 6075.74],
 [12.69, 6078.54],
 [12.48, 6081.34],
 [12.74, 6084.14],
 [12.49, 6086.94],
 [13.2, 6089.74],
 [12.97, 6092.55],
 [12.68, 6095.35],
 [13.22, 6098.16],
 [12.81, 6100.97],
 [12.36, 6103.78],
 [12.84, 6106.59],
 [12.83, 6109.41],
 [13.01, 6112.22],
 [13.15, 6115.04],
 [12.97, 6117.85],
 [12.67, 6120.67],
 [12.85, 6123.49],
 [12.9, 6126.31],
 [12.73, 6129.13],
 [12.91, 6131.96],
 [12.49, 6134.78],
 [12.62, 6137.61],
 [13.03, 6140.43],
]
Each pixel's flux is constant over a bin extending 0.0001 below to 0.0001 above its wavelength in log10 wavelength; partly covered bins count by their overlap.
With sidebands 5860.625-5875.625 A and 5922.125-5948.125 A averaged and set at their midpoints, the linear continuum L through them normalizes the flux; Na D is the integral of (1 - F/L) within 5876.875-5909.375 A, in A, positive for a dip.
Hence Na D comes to 3.5 A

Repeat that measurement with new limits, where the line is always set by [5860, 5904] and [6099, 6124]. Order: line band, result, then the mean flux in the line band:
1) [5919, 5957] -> -2.45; 12.7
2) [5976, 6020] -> -1.92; 12.8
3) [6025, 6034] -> -0.07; 12.5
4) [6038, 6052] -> -0.78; 13.2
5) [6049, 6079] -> -0.78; 12.9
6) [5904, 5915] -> -0.46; 12.3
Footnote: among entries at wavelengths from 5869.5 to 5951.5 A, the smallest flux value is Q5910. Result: 10.06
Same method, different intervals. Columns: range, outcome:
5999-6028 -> 12.09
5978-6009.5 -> 12.24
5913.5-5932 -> 11.89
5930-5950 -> 12.62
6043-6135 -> 11.55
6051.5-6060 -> 12.25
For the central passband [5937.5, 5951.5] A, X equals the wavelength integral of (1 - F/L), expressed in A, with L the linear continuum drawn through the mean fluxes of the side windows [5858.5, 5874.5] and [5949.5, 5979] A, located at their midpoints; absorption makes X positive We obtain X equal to 0.0 A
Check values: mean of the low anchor 12.6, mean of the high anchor 12.8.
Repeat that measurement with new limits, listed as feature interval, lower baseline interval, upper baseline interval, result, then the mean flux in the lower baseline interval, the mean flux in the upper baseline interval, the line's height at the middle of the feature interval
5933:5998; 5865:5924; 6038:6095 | -3.2 A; 11.8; 12.9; 12.3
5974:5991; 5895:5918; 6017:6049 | -0.7 A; 11.8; 12.8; 12.4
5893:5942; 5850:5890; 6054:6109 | 0.9 A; 12.3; 12.8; 12.4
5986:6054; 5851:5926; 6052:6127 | -2.0 A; 12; 12.8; 12.5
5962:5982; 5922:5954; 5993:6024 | -0.1 A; 12.8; 12.6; 12.7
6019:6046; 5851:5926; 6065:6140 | -0.5 A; 12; 12.8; 12.5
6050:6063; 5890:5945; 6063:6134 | -0.4 A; 12.1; 12.8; 12.7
